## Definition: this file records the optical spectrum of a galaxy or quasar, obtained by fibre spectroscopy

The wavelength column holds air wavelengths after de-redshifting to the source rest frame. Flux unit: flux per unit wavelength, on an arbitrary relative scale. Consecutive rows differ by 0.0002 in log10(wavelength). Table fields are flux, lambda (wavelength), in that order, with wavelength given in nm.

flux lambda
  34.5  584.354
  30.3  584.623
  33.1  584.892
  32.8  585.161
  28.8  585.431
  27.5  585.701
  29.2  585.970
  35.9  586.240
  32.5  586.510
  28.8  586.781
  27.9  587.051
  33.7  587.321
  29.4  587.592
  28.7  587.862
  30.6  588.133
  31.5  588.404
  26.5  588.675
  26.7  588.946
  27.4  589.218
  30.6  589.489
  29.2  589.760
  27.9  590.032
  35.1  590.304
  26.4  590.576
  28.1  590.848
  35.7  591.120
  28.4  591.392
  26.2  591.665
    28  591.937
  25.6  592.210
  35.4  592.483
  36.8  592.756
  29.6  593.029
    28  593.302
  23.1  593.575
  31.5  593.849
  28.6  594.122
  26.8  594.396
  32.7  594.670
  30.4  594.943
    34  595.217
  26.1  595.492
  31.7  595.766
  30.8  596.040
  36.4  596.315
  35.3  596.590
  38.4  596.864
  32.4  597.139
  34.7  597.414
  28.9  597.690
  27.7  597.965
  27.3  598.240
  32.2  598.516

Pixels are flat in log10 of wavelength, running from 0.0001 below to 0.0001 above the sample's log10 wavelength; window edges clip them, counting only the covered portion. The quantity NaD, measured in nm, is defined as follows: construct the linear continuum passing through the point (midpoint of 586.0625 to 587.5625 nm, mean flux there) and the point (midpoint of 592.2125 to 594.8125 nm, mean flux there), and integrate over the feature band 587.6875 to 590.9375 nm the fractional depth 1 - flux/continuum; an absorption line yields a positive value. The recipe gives 0.198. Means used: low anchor 31.5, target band 29.1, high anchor 30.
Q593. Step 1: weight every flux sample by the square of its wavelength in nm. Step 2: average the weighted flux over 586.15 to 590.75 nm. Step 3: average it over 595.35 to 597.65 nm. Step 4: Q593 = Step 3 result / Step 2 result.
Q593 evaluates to 1.14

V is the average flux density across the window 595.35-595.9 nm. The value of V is 28.9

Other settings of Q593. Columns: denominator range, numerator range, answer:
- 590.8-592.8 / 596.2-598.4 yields 1.09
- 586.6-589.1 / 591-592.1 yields 1.01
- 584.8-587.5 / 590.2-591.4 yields 1.01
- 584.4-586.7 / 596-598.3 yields 1.08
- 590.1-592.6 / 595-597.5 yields 1.13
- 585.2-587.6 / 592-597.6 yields 1.06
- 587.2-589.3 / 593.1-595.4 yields 1.02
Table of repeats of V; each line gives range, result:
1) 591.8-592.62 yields 29.7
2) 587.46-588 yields 29.1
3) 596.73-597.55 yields 35.2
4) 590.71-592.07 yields 29.3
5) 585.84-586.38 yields 32.6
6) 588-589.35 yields 28.5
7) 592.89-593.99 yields 28.1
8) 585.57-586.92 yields 30.8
